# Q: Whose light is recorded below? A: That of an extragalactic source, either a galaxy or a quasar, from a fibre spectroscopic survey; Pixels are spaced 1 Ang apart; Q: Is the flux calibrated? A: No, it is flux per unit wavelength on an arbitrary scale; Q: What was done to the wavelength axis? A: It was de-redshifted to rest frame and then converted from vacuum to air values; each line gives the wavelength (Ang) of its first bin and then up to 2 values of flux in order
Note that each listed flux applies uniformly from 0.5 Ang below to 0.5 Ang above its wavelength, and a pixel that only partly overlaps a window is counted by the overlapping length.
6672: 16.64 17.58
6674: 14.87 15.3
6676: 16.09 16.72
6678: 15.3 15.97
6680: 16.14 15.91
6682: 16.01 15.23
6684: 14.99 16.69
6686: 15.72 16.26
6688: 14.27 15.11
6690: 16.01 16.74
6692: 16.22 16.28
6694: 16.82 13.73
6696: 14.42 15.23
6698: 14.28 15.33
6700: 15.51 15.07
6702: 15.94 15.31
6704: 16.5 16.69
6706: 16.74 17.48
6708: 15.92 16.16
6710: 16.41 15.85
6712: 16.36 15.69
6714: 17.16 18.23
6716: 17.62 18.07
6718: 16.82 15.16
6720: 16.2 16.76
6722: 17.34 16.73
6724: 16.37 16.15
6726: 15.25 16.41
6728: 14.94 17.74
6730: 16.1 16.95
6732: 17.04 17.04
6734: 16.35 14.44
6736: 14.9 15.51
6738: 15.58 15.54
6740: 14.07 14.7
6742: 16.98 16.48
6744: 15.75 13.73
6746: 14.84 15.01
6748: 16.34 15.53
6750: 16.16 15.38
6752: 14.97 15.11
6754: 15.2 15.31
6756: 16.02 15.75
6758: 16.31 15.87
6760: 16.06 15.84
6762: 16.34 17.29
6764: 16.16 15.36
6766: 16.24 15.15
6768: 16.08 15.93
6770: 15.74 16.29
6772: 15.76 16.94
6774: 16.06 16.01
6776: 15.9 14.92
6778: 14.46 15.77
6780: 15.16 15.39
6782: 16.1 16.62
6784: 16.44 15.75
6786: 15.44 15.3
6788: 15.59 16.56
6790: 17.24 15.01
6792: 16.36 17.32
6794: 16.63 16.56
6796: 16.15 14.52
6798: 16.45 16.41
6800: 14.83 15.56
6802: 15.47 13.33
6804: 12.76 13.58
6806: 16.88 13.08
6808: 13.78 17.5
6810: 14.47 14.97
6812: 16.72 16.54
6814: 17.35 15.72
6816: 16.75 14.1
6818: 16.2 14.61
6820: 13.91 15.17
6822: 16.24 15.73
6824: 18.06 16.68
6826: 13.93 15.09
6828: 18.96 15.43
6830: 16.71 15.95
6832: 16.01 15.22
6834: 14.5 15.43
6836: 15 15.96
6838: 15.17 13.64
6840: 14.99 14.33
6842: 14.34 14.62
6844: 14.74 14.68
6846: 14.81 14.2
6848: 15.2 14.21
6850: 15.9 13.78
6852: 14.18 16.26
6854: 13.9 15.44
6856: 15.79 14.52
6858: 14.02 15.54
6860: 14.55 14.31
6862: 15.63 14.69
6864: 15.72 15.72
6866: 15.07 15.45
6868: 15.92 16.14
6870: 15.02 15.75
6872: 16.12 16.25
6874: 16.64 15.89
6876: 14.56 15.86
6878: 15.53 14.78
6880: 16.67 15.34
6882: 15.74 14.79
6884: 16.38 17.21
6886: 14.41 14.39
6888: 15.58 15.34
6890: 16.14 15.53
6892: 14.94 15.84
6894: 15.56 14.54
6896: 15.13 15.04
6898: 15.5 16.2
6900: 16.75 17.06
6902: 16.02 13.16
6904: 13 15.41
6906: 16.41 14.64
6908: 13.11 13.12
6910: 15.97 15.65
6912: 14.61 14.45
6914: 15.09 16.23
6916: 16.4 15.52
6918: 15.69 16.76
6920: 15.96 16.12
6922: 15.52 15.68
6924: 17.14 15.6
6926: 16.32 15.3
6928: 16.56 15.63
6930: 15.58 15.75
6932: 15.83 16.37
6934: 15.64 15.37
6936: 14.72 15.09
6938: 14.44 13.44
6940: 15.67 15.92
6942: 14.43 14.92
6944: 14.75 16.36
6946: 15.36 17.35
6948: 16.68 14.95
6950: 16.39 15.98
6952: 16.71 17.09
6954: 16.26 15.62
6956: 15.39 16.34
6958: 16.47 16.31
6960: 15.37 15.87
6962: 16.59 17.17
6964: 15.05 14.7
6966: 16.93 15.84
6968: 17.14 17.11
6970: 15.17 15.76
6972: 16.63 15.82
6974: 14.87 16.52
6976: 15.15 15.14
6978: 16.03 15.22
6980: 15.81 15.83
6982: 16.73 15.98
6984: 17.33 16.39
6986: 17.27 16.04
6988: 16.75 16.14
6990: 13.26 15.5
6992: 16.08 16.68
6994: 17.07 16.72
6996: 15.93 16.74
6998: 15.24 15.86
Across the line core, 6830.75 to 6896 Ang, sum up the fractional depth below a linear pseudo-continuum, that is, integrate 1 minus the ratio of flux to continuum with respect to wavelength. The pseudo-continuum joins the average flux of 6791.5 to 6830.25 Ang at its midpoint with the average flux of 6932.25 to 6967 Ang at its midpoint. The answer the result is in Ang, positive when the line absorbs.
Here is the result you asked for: 1.9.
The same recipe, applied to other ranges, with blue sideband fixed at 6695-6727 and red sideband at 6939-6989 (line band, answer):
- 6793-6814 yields 0.9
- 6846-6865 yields 1.4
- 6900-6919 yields 1.0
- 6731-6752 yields 0.7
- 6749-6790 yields 0.8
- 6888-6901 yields 0.4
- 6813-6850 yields 1.6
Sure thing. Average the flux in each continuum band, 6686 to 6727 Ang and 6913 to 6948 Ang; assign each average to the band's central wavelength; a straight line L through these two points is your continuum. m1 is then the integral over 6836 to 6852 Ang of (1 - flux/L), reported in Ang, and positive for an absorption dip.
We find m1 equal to 1.1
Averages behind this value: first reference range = 16.1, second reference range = 15.7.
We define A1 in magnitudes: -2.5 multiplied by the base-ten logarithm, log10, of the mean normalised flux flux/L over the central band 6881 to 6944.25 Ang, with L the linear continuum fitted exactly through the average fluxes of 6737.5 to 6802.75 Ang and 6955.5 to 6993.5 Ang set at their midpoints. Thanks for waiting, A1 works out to 0.04 mag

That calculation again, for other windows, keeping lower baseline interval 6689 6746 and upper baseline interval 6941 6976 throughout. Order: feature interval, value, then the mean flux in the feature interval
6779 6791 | 0.01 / 15.9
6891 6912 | 0.06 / 15.1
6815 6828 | 0.02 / 15.7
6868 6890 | 0.02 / 15.7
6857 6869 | 0.06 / 15.2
